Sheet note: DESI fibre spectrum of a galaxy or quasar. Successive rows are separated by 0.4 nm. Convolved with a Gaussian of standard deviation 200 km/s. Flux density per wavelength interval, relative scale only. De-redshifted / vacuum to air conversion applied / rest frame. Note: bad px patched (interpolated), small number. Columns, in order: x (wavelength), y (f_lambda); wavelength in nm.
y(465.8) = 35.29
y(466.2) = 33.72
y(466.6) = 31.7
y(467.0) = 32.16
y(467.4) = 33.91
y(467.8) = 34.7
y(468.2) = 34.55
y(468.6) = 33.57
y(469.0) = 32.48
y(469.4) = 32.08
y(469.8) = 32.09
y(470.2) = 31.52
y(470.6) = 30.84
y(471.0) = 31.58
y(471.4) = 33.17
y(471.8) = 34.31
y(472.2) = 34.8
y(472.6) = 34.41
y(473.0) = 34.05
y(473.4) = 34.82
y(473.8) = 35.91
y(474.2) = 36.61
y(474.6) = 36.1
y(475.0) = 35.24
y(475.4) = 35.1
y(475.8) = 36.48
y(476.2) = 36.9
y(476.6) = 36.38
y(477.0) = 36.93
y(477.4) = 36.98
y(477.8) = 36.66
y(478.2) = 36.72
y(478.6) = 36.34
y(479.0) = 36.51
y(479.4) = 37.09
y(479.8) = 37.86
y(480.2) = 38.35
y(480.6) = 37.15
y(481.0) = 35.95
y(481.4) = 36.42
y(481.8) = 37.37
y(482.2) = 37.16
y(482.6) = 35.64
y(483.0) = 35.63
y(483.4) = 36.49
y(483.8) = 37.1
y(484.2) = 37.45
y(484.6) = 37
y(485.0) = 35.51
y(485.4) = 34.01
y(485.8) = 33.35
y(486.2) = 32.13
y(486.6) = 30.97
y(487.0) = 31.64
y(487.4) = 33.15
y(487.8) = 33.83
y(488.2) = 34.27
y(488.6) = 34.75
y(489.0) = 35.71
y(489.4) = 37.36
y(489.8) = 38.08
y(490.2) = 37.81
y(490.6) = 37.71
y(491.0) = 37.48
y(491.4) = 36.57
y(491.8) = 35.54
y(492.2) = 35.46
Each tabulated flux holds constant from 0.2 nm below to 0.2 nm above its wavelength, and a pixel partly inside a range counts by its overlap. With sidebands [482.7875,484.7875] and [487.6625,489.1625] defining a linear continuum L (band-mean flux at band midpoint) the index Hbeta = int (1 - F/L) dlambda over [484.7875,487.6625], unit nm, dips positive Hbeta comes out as 0.21 nm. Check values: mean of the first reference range 36.7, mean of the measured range 33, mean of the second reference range 34.6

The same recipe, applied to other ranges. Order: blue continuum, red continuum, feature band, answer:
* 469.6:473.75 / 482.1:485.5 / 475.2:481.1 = -0.324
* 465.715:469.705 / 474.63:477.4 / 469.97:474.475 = 0.138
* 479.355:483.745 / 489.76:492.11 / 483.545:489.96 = 0.380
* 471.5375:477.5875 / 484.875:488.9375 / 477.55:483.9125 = -0.416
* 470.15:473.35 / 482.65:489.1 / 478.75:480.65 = -0.190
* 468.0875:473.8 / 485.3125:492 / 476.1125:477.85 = -0.151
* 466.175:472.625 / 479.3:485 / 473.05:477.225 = -0.151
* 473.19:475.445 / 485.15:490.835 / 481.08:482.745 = -0.073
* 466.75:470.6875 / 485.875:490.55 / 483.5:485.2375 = -0.124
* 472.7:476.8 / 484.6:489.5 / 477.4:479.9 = -0.119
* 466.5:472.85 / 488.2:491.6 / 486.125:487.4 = 0.156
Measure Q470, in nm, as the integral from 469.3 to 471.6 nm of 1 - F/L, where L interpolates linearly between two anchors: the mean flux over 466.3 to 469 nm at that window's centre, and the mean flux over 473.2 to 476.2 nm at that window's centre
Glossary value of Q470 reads 0.17 nm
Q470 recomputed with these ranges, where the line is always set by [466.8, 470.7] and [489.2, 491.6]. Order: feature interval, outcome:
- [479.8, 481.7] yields -0.09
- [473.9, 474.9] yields -0.06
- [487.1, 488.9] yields 0.15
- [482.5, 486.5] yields 0.10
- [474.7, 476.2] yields -0.07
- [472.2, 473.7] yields -0.04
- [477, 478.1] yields -0.07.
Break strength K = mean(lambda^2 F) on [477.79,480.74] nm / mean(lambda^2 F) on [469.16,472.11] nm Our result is 1.19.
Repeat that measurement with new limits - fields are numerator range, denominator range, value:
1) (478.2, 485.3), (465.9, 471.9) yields 1.18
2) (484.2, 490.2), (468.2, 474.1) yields 1.11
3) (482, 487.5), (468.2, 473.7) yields 1.11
